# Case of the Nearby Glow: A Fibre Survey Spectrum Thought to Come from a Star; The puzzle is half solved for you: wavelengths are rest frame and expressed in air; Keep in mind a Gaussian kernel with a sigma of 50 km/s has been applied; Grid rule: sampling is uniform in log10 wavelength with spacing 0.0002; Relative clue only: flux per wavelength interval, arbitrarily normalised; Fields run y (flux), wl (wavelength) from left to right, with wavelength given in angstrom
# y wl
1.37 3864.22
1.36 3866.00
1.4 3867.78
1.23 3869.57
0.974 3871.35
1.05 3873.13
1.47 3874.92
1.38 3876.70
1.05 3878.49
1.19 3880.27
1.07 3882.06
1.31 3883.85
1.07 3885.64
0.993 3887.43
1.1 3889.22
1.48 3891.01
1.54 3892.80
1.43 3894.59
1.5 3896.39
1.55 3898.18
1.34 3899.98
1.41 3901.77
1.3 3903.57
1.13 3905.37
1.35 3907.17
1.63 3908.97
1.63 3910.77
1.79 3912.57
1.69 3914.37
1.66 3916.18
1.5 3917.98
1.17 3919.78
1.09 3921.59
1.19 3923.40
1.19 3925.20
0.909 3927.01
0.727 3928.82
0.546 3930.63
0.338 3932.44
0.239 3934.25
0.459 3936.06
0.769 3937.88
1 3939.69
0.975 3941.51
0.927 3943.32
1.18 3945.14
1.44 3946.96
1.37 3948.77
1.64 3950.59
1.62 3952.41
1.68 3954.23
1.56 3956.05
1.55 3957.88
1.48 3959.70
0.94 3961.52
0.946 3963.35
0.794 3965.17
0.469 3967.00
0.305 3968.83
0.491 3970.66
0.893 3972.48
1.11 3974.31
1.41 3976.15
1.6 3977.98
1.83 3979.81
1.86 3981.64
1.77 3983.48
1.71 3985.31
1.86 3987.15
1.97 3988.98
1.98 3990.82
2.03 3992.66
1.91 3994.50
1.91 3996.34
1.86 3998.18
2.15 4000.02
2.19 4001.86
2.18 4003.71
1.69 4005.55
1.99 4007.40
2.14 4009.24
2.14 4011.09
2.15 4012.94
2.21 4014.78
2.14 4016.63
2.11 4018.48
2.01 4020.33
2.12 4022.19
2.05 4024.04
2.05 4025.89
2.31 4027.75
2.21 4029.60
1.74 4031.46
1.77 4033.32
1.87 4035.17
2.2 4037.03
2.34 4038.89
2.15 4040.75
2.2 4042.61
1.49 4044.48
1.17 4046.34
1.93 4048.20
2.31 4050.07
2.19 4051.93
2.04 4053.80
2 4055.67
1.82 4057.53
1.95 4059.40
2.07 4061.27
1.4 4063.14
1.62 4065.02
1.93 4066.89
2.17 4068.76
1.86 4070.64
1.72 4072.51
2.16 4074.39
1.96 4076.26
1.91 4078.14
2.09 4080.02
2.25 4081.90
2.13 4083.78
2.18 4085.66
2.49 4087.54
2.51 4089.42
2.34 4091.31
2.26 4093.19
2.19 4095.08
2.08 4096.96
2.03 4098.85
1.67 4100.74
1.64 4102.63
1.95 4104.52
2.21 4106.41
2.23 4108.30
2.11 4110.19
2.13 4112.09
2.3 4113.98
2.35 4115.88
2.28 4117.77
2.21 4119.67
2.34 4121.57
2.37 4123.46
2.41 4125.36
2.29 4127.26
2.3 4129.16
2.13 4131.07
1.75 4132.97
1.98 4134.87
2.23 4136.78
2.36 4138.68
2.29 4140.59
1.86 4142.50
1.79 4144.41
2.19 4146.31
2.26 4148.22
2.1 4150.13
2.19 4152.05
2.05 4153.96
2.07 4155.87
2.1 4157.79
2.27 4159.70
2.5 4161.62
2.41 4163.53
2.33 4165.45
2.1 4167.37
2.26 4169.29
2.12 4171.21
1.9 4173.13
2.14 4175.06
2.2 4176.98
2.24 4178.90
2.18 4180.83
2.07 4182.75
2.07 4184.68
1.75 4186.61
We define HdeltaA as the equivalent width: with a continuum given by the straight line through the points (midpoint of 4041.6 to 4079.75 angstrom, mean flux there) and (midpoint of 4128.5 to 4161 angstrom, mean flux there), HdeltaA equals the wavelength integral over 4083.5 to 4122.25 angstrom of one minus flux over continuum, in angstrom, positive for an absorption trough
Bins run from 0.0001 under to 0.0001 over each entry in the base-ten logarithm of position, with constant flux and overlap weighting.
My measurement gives -3.2 angstrom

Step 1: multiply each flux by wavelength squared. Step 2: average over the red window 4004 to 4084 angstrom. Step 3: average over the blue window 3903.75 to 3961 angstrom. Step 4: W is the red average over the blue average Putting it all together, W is 1.7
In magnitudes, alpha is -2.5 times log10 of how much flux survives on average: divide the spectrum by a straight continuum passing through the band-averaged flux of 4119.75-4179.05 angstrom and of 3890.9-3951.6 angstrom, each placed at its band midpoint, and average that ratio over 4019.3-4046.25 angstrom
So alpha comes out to -0.20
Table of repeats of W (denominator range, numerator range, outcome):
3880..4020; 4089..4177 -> 1.67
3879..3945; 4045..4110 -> 1.87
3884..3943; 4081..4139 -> 2.05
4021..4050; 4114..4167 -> 1.17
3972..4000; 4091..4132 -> 1.33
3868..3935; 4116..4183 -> 2.02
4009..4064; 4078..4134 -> 1.12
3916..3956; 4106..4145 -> 2.24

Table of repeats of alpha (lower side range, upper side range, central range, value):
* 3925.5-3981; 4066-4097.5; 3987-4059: -0.240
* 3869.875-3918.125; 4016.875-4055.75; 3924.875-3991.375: 0.382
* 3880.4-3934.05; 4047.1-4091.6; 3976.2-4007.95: -0.144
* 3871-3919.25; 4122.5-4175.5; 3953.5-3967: 0.271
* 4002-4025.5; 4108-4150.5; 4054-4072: 0.138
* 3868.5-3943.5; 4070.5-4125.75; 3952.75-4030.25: -0.053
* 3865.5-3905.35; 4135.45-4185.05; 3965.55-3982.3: 0.400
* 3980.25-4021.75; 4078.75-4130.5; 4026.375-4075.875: 0.078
